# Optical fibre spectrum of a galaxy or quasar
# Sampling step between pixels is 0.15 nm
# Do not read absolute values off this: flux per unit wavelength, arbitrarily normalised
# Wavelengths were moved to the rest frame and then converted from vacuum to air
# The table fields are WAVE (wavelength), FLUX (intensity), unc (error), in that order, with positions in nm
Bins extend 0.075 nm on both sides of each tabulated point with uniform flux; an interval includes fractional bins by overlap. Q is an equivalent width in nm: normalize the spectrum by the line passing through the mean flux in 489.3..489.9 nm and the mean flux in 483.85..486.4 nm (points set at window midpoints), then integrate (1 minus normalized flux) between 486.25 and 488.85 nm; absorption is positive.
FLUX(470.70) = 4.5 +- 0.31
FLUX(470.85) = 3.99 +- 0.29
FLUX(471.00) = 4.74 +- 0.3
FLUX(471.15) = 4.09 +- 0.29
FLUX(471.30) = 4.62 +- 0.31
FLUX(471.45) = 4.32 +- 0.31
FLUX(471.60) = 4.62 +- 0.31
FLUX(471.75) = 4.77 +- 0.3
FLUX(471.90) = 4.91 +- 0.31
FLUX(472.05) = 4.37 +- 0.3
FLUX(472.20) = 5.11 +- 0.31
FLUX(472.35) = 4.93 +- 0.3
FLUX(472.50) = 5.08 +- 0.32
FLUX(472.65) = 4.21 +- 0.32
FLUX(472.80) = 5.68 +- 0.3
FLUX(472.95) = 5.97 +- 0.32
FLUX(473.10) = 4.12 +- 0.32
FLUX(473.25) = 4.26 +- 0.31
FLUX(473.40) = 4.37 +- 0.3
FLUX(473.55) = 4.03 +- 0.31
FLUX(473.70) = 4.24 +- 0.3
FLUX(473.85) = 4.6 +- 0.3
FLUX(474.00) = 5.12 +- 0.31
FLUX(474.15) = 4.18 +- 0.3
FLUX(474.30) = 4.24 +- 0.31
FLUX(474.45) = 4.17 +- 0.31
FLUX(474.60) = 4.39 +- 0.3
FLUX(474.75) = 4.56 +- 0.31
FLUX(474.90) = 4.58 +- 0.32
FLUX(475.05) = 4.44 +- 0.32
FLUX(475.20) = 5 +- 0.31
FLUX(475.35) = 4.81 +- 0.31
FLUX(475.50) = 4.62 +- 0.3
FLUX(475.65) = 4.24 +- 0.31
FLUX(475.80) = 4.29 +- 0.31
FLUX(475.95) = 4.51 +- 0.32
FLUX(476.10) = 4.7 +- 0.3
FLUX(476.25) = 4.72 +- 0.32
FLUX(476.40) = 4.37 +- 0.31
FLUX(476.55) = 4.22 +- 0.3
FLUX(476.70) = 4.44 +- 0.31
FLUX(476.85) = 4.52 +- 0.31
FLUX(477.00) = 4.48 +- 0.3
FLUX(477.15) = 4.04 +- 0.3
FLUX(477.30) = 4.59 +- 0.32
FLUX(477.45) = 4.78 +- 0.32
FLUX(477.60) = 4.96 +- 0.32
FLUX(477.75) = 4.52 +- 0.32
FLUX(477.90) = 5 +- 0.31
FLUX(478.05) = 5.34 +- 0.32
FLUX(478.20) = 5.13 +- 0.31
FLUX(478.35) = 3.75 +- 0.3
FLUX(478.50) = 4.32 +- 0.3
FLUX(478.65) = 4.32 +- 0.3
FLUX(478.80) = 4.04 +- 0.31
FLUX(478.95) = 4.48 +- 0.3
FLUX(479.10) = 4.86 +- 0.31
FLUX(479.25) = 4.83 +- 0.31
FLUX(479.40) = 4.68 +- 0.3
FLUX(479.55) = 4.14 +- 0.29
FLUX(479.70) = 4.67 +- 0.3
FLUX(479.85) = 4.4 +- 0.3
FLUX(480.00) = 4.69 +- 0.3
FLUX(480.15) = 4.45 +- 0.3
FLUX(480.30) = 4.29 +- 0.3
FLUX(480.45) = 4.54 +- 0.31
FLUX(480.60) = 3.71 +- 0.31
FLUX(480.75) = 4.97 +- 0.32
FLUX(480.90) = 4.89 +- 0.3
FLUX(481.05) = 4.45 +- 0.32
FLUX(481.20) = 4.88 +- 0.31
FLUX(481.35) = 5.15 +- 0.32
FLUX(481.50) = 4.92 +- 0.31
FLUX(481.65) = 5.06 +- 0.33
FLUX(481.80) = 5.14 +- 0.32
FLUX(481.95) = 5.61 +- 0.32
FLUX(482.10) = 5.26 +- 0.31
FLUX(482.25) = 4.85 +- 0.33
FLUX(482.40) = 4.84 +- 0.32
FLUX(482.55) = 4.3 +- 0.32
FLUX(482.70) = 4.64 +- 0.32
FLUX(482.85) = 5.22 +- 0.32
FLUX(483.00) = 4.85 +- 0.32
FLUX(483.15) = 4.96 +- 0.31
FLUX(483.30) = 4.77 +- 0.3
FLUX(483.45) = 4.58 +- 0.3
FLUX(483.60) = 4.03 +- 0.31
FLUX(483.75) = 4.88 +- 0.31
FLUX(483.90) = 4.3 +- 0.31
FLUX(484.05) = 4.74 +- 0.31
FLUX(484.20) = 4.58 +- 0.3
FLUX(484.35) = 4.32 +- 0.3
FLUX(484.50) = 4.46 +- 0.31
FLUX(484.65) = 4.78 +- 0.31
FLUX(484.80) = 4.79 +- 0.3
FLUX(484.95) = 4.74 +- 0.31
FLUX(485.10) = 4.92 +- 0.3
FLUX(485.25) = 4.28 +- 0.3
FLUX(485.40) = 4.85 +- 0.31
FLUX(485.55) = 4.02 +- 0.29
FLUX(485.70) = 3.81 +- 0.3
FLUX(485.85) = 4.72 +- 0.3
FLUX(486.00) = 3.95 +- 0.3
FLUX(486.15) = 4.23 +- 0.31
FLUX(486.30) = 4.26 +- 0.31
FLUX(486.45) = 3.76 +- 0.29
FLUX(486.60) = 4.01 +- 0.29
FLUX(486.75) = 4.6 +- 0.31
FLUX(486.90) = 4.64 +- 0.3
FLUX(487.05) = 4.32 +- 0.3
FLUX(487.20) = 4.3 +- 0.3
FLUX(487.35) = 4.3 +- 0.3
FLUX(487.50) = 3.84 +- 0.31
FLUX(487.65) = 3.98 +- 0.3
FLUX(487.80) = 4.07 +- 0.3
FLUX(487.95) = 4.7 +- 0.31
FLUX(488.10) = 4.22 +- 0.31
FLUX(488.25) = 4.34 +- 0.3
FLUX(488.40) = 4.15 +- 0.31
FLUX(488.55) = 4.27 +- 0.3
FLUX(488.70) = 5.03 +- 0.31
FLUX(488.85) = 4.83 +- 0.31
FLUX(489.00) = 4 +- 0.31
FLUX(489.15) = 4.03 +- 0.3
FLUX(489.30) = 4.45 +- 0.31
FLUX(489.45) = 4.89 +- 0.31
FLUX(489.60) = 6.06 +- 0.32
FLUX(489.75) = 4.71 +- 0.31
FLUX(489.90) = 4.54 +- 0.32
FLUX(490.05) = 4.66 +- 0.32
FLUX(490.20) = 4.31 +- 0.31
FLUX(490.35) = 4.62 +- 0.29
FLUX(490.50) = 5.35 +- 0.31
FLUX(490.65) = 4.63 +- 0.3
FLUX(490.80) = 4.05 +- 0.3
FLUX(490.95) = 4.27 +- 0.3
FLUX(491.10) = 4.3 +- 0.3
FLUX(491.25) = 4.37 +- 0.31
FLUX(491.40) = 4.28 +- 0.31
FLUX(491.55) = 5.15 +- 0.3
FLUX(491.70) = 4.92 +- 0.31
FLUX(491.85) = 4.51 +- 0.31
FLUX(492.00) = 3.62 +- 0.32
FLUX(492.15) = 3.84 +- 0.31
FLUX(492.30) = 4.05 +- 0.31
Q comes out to 0.26 nm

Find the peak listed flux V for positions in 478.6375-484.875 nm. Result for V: 5.61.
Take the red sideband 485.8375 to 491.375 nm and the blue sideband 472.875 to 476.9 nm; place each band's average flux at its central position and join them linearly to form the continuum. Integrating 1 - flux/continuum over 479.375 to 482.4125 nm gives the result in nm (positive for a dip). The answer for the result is -0.18 nm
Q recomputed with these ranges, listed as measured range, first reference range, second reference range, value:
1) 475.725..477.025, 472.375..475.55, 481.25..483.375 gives 0.066 nm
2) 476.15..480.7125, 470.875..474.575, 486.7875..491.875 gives 0.055 nm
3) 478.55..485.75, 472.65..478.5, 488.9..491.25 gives -0.108 nm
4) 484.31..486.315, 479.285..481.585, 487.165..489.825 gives 0.029 nm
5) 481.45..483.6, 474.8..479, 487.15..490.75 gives -0.175 nm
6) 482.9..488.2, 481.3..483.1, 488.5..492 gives 0.446 nm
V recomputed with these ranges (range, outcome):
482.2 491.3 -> 6.06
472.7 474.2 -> 5.97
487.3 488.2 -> 4.7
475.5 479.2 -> 5.34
